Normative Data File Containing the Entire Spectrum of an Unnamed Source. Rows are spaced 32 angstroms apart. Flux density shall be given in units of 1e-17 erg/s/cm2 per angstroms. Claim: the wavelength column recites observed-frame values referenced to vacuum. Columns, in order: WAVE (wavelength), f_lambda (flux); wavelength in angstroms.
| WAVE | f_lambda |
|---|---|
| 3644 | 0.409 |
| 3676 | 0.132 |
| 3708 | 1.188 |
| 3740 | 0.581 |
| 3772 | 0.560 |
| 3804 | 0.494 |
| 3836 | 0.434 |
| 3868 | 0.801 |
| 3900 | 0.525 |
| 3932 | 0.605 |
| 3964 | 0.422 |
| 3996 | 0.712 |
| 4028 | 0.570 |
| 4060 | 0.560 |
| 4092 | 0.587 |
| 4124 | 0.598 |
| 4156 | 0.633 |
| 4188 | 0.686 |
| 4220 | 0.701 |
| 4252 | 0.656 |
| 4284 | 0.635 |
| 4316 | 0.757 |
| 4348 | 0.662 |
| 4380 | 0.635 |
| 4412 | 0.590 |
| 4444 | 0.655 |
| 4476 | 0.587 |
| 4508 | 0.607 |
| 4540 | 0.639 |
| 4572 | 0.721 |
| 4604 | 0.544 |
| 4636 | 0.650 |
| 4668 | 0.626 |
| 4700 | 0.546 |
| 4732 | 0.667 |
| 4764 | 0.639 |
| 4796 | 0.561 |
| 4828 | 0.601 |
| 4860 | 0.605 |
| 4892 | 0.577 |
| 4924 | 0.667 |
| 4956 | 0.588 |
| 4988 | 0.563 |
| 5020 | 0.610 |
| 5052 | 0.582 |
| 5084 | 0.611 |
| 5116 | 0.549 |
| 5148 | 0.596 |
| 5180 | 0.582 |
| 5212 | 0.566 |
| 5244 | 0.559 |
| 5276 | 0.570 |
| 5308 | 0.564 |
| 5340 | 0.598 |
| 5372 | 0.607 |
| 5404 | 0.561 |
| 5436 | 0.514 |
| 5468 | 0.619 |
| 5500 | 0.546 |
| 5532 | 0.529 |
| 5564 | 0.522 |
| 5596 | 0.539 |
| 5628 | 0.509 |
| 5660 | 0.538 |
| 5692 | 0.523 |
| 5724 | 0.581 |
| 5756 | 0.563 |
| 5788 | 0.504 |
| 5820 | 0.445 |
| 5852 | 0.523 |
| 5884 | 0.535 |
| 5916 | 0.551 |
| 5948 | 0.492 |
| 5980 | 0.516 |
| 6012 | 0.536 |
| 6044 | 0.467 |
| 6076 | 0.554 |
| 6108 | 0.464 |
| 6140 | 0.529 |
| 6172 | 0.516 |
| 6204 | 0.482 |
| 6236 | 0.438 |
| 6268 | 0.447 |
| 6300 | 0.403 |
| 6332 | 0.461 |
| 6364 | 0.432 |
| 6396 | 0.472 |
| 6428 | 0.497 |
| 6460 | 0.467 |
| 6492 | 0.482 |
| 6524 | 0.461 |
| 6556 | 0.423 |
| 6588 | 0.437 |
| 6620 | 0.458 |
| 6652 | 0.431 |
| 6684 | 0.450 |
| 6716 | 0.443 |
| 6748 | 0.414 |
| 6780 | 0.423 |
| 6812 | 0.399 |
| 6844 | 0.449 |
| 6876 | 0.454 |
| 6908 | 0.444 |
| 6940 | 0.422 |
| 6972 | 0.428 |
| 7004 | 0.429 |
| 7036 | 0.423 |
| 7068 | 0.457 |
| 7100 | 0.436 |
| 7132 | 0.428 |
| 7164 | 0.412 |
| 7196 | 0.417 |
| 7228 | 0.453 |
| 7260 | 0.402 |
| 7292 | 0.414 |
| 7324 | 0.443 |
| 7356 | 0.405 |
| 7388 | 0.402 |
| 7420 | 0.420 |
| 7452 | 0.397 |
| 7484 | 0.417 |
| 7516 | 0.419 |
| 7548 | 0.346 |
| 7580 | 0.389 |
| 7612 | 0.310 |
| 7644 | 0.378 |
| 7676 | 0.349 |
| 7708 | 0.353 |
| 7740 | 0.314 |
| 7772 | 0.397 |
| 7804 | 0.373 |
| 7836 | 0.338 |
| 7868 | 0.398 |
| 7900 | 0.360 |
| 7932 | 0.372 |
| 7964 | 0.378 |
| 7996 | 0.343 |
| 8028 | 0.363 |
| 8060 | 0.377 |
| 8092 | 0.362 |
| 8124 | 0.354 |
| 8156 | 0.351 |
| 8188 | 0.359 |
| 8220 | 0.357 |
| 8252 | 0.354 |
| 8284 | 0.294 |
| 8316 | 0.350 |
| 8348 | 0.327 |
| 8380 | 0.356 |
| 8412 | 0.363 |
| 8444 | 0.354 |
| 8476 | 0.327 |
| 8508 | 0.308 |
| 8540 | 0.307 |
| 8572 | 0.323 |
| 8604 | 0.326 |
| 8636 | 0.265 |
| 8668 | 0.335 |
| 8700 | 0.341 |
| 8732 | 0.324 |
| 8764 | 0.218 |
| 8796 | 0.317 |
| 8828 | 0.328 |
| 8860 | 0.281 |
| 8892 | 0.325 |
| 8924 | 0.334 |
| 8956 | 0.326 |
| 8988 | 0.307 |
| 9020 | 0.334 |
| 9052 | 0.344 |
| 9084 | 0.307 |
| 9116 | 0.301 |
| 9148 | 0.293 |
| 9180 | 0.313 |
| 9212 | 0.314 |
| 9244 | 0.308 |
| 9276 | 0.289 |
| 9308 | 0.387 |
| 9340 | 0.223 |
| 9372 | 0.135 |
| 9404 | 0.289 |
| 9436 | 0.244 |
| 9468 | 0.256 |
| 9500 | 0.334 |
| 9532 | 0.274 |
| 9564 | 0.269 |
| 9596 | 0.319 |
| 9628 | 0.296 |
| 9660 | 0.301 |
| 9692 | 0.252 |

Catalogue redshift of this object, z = 0.00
